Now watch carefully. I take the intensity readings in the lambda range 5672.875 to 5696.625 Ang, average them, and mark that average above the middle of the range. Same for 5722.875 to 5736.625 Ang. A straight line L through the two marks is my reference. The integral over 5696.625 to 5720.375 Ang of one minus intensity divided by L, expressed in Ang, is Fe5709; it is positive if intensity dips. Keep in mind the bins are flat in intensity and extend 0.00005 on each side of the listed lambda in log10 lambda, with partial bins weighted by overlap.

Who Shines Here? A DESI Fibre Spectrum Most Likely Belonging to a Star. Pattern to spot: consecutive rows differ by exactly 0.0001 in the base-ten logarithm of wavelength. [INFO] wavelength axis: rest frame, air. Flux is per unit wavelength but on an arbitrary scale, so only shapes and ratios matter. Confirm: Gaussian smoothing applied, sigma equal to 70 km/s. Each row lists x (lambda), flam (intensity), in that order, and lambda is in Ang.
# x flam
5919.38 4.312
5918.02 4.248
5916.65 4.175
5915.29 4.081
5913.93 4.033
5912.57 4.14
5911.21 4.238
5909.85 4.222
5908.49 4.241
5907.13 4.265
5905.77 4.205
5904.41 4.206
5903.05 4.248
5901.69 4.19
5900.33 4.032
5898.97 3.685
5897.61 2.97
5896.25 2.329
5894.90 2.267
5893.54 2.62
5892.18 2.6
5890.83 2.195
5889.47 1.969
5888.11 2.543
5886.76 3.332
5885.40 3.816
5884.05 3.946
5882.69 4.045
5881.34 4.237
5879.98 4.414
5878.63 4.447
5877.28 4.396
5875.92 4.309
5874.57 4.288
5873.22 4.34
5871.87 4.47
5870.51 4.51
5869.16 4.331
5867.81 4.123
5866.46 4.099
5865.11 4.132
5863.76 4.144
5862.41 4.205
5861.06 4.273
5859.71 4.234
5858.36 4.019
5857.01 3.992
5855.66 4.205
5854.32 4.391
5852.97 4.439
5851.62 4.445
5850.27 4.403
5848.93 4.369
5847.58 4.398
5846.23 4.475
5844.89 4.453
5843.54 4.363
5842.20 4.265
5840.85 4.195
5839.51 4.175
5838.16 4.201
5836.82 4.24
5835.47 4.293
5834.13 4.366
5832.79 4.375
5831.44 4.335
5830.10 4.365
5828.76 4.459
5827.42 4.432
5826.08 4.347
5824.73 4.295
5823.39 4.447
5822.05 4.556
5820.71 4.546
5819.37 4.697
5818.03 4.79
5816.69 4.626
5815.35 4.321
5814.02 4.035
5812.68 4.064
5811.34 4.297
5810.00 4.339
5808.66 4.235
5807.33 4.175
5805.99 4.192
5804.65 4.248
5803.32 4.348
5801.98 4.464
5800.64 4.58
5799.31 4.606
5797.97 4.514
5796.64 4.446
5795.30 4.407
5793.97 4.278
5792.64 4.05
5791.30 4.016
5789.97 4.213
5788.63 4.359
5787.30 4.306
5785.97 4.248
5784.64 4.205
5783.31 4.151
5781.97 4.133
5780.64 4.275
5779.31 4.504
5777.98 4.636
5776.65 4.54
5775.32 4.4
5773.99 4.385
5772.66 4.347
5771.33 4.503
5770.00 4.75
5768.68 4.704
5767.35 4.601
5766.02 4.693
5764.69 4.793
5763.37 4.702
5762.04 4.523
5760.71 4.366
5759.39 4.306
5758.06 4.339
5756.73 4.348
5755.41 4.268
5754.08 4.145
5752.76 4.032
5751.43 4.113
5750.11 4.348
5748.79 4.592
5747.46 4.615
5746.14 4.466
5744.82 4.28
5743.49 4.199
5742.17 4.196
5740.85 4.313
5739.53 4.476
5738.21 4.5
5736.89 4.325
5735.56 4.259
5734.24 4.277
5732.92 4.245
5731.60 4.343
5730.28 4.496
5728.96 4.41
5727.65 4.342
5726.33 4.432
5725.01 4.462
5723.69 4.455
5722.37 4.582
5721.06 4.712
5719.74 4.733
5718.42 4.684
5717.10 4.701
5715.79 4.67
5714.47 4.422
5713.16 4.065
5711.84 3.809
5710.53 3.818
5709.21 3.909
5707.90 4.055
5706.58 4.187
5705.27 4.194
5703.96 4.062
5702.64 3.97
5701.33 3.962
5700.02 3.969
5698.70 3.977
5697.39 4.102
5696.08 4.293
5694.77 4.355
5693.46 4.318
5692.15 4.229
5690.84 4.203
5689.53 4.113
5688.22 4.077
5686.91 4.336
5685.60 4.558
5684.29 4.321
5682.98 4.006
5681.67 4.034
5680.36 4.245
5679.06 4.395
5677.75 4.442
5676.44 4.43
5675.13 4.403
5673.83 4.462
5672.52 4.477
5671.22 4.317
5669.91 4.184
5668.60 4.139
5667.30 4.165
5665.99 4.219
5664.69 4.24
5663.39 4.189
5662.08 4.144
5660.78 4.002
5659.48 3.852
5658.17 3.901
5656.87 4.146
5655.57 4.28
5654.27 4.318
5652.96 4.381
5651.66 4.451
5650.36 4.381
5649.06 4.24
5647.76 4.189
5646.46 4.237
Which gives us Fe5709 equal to 0.8 Ang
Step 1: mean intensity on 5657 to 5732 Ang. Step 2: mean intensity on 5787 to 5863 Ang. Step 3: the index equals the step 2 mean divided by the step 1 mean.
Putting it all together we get 1.0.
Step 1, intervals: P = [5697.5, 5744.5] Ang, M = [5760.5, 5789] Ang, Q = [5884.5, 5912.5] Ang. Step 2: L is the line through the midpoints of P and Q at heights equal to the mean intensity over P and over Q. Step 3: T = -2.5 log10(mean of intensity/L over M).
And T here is -0.11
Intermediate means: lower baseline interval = 4.29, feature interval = 4.46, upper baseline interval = 3.43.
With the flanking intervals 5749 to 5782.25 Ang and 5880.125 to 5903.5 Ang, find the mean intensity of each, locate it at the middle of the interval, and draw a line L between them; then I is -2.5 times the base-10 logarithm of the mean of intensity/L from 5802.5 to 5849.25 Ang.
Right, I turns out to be -0.13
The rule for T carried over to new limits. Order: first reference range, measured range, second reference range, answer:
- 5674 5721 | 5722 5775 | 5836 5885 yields -0.04 mag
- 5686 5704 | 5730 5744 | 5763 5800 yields -0.01 mag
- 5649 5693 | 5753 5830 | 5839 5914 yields -0.08 mag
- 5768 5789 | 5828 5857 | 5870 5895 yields -0.11 mag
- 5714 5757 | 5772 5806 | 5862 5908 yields -0.04 mag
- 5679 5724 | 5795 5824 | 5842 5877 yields -0.03 mag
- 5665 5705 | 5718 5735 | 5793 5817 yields -0.05 mag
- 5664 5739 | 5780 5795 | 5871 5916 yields -0.04 mag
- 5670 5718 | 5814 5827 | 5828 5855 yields -0.04 mag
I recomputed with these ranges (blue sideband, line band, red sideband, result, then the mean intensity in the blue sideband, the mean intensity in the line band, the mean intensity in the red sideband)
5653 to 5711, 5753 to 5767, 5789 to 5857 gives -0.04 mag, 4.18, 4.44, 4.35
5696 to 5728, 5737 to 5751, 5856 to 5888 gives -0.04 mag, 4.26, 4.39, 4.15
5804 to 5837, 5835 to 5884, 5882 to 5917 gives -0.08 mag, 4.36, 4.28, 3.56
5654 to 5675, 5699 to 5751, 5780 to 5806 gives -0.02 mag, 4.19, 4.32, 4.3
